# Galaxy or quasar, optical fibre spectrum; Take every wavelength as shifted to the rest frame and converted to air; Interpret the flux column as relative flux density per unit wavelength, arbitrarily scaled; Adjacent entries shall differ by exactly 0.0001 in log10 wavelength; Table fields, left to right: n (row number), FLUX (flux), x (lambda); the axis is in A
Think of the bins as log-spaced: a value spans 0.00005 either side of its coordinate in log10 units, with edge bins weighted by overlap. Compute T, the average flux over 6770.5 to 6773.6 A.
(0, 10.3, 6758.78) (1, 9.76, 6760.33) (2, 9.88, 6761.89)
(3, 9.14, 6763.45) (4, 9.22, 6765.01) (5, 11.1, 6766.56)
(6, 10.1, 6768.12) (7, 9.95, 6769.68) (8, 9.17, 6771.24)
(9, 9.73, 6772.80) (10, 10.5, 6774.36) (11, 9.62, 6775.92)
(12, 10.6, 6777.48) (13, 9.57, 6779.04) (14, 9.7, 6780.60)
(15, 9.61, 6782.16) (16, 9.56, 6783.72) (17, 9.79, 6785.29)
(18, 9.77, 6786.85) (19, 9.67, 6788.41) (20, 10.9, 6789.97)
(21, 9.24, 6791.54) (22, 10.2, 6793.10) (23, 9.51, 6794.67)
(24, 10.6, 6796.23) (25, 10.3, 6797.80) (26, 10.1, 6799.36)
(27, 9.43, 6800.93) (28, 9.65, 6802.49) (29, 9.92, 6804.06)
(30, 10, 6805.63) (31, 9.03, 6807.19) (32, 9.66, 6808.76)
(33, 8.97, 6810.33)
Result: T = 9.46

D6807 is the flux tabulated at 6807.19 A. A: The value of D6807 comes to 9.03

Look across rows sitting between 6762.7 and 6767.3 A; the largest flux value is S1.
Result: 11.1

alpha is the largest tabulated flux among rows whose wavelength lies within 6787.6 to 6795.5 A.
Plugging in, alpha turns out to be 10.9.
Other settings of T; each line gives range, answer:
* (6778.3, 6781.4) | 9.64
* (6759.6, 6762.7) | 9.8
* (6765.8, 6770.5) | 10.4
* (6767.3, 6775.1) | 9.89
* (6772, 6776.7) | 9.95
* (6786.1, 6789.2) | 9.74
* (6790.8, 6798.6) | 9.98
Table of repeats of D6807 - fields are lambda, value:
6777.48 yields 10.6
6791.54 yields 9.24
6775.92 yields 9.62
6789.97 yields 10.9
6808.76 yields 9.66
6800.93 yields 9.43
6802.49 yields 9.65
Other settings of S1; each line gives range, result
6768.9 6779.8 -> 10.6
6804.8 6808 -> 10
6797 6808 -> 10.3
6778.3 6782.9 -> 9.7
